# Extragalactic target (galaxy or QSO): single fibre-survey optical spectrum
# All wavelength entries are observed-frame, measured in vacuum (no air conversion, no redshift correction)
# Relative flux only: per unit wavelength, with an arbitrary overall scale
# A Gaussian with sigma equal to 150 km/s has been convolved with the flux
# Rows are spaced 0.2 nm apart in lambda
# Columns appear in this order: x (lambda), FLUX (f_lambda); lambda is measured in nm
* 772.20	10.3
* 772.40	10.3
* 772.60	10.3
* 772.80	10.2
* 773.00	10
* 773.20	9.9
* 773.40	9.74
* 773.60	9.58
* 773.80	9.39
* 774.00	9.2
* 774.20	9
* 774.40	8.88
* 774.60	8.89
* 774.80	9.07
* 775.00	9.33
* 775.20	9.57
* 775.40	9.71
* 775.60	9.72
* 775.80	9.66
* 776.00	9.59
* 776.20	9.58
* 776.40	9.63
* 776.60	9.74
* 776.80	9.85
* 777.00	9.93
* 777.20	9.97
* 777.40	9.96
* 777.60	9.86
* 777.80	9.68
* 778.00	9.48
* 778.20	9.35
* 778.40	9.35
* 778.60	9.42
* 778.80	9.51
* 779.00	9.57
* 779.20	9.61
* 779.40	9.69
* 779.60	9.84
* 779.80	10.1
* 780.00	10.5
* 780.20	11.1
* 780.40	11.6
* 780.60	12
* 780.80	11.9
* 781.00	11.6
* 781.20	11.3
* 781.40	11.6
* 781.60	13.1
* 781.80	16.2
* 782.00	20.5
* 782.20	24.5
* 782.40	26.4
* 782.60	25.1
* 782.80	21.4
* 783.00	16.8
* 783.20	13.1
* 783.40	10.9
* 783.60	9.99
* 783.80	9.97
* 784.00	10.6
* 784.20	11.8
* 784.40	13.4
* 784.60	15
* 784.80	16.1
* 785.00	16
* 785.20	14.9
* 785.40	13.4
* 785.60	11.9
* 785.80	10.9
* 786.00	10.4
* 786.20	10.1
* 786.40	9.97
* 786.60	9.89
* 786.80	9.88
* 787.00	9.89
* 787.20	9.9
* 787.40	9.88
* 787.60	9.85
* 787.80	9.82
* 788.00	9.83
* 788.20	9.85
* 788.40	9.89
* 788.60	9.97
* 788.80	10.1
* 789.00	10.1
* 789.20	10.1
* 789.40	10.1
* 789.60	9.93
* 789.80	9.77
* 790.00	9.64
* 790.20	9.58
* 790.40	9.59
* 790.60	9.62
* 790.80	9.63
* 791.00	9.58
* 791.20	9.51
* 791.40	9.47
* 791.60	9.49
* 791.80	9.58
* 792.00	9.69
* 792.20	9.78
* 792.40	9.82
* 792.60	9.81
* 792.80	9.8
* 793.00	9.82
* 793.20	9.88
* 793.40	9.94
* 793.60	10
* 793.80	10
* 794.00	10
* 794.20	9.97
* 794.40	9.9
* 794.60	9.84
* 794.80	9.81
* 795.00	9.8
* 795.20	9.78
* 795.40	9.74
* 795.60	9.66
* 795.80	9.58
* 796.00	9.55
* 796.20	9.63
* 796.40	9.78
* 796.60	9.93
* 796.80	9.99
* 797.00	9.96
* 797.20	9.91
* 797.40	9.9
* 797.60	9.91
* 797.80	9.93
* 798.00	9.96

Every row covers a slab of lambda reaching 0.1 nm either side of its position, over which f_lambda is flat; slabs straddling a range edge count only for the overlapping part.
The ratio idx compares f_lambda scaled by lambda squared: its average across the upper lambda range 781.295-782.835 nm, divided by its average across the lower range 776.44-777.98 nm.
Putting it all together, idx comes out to 2.04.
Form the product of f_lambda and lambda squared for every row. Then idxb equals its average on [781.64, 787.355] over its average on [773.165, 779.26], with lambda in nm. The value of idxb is 1.5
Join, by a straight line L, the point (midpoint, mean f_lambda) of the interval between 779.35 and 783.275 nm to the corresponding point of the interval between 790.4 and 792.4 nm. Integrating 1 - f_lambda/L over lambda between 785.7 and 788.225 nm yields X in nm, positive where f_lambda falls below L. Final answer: 0.41 nm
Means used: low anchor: 15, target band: 10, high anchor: 9.61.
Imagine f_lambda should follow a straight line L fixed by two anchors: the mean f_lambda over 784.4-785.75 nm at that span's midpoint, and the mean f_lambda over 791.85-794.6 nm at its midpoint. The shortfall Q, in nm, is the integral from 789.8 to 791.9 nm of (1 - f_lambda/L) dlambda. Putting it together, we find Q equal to 0.30 nm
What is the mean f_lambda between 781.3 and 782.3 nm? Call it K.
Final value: 17.2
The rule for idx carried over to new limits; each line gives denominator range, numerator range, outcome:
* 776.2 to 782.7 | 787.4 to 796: 0.83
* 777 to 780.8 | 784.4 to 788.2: 1.17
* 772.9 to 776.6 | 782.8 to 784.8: 1.41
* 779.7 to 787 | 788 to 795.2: 0.73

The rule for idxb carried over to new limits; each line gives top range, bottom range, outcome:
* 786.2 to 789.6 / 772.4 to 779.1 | 1.07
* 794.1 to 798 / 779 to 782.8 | 0.71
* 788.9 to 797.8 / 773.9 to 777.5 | 1.08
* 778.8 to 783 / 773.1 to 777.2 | 1.53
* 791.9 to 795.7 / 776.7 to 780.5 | 1.03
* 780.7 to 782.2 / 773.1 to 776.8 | 1.55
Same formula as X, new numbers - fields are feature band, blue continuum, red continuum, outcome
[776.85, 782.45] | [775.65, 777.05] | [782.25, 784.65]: 0.31 nm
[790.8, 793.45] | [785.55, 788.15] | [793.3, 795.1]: 0.07 nm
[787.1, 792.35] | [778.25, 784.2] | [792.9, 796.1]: 0.61 nm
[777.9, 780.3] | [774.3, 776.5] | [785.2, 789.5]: -0.02 nm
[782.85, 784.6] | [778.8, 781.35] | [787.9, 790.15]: -0.36 nm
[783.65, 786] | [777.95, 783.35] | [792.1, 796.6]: -0.10 nm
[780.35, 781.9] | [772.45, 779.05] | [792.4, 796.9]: -0.44 nm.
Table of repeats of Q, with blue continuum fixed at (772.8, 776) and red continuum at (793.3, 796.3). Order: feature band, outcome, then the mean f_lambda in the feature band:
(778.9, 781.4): -0.314 nm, 10.8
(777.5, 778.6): 0.000 nm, 9.53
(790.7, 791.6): 0.019 nm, 9.54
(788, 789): -0.025 nm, 9.96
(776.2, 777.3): -0.034 nm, 9.8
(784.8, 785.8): -0.444 nm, 13.9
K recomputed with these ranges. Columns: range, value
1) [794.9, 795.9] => 9.71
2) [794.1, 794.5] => 9.94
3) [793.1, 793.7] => 9.94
